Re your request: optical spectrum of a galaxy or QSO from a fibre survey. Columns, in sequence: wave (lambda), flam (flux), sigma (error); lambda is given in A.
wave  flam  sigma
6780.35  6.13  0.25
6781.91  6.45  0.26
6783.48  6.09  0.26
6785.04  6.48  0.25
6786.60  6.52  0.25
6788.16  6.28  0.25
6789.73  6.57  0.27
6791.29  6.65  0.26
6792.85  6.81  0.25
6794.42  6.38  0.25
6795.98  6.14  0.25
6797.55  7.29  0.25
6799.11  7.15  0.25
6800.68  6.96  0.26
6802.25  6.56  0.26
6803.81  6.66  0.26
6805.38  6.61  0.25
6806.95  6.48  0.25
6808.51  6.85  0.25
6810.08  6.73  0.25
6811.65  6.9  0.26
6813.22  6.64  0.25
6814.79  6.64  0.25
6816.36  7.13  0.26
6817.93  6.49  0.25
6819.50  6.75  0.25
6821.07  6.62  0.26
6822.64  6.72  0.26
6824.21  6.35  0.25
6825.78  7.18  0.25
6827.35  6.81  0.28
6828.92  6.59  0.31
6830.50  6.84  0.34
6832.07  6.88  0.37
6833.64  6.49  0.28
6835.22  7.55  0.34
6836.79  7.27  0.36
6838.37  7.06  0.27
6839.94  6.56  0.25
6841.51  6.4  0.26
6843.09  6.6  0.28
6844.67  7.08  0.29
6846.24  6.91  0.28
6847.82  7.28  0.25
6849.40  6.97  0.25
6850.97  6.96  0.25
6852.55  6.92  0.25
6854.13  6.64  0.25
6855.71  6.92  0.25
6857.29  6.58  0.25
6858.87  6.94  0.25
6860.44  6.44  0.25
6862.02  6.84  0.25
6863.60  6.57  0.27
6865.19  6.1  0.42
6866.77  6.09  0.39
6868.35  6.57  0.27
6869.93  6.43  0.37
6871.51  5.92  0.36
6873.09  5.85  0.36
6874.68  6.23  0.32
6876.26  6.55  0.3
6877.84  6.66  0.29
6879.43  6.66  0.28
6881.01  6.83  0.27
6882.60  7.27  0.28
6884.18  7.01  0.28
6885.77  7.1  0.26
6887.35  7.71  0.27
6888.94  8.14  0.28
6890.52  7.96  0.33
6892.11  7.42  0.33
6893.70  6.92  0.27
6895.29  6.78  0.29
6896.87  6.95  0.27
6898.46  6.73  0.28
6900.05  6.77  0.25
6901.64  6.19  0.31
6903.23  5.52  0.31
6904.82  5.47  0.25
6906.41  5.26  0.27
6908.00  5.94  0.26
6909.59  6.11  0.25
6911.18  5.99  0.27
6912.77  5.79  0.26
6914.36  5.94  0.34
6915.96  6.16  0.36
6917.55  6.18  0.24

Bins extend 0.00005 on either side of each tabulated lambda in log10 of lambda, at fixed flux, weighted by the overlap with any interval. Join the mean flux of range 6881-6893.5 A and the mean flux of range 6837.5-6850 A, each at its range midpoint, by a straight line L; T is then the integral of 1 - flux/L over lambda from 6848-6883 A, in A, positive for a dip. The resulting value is 2.7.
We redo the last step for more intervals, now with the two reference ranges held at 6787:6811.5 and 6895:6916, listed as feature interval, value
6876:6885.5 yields -1.0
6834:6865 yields -2.1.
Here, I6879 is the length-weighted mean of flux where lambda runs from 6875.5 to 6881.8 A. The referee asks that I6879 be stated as 6.68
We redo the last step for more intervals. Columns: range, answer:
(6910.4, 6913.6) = 5.9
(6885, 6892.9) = 7.67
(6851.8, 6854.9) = 6.77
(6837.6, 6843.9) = 6.66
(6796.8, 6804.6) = 6.92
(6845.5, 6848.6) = 7.09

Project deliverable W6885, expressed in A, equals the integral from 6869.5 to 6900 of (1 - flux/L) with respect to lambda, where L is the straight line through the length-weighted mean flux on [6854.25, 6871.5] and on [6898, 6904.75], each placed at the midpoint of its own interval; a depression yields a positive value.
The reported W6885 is -2.8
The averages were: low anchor 6.52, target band 6.9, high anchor 6.19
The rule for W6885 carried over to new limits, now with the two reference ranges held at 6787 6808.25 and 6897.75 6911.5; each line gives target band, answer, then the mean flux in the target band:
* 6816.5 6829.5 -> -0.4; 6.72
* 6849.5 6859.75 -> -0.9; 6.84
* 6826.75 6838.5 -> -0.9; 6.93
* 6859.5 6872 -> -0.3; 6.39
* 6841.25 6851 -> -0.8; 6.91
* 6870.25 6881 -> -0.3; 6.36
